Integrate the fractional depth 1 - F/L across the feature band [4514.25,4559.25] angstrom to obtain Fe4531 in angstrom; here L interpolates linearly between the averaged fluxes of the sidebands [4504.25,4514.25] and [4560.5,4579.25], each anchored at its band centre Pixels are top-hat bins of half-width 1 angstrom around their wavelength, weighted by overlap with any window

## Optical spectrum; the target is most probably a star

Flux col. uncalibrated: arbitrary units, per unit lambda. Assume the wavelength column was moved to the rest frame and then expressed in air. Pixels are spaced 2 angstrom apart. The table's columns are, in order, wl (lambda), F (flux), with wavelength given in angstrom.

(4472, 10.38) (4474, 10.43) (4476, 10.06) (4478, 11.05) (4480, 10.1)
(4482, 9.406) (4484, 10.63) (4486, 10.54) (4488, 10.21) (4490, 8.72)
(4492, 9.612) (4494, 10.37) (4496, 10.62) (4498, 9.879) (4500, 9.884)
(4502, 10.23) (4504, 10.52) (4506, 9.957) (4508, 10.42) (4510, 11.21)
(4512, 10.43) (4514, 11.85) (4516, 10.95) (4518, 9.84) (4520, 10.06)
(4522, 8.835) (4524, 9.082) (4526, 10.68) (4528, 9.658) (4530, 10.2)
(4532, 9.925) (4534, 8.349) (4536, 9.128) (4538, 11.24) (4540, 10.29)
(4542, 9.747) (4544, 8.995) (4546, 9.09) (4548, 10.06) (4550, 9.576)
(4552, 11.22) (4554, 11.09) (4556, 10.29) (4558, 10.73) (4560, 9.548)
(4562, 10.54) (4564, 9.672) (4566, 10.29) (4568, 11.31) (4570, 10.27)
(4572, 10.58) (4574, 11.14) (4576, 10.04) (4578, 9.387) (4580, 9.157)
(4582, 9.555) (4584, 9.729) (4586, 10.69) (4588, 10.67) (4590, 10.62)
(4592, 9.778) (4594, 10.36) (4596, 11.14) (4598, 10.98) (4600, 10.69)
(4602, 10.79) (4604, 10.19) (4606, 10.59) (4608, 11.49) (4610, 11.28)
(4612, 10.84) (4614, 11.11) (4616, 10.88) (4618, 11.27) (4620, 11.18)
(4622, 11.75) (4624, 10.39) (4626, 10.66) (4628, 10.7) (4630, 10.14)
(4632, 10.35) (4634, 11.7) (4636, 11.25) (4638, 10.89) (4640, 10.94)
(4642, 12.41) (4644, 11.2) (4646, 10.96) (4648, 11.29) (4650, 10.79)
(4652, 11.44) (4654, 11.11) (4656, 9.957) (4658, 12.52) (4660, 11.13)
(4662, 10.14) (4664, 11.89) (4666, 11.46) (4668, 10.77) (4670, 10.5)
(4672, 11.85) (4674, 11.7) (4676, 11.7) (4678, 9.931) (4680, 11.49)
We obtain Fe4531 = 2.3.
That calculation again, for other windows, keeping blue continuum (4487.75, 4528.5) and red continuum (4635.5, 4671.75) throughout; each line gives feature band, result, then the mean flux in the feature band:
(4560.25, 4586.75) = 1.11 angstrom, 10.2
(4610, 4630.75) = 0.02 angstrom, 10.9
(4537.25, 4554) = 0.54 angstrom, 10.1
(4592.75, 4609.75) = 0.02 angstrom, 10.8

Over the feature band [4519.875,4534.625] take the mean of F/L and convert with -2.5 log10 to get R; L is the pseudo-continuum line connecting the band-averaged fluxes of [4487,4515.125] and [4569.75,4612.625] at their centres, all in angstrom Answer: 0.08 mag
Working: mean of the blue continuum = 10.3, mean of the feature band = 9.6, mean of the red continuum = 10.5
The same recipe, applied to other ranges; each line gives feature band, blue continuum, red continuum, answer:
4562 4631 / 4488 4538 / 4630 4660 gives 0.02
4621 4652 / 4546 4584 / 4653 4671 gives -0.02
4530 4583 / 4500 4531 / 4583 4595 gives 0.02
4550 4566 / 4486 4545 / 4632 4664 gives 0.00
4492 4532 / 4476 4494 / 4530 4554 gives -0.03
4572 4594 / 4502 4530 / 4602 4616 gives 0.06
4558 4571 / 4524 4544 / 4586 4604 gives -0.01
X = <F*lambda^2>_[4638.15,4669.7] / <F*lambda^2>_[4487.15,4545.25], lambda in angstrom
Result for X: 1.2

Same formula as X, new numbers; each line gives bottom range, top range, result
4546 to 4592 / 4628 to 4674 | 1.13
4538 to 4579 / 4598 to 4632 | 1.09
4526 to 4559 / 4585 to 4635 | 1.11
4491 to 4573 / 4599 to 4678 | 1.14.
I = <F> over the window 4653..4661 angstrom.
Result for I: 11.2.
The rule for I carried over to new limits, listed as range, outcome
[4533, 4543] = 9.75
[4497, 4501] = 9.88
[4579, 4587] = 9.78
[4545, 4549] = 9.57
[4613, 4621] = 11.1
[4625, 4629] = 10.7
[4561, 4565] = 10.1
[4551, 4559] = 10.8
